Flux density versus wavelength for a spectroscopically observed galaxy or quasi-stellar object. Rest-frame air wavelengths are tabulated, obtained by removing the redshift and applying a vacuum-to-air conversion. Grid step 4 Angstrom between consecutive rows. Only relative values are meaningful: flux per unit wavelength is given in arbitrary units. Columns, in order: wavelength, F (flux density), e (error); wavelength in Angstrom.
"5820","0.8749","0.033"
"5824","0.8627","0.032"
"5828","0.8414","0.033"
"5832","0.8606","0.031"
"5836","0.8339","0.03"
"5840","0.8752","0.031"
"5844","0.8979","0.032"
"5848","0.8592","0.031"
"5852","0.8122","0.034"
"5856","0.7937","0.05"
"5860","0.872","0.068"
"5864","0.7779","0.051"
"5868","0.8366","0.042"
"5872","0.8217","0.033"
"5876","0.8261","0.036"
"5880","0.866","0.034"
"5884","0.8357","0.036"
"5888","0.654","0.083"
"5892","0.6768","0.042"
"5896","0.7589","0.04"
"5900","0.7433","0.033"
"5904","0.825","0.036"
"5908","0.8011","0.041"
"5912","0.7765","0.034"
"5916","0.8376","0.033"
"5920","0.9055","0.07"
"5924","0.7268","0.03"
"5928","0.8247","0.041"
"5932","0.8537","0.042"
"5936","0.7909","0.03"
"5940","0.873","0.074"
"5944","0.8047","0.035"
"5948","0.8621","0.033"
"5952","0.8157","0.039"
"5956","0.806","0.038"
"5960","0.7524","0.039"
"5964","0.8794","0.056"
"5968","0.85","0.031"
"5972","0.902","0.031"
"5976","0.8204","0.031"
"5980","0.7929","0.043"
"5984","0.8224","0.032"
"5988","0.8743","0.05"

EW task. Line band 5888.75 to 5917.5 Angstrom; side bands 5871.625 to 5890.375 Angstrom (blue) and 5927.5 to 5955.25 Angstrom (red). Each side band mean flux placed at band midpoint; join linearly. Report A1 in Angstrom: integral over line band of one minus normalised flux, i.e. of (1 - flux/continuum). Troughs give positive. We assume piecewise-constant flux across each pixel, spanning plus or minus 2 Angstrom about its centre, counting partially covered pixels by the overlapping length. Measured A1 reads 1.5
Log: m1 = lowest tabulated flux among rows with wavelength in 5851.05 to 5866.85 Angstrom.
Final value 0.7779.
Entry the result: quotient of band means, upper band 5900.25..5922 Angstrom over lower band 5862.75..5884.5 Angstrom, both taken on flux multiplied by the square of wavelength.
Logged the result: 1.01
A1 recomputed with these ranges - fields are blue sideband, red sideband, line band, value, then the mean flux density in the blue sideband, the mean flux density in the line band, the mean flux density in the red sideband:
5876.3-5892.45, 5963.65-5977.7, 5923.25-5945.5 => 0.20 Angstrom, 0.773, 0.817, 0.862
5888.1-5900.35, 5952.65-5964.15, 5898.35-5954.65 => -4.46 Angstrom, 0.713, 0.818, 0.802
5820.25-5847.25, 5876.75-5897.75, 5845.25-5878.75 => -0.75 Angstrom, 0.863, 0.827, 0.762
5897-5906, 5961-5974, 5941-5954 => 0.16 Angstrom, 0.781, 0.831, 0.868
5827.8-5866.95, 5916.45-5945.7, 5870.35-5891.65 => 1.15 Angstrom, 0.842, 0.791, 0.826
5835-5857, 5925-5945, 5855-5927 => 3.43 Angstrom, 0.848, 0.797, 0.826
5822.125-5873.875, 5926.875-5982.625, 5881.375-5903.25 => 2.47 Angstrom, 0.842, 0.743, 0.831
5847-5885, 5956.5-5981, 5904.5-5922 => 0.02 Angstrom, 0.829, 0.83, 0.833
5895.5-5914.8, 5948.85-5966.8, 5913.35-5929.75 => -0.55 Angstrom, 0.785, 0.822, 0.818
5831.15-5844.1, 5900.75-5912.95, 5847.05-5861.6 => 0.27 Angstrom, 0.863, 0.831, 0.797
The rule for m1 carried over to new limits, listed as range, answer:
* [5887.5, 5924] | 0.654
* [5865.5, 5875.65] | 0.8217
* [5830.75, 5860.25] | 0.7937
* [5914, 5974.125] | 0.7268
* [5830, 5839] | 0.8339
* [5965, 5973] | 0.85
